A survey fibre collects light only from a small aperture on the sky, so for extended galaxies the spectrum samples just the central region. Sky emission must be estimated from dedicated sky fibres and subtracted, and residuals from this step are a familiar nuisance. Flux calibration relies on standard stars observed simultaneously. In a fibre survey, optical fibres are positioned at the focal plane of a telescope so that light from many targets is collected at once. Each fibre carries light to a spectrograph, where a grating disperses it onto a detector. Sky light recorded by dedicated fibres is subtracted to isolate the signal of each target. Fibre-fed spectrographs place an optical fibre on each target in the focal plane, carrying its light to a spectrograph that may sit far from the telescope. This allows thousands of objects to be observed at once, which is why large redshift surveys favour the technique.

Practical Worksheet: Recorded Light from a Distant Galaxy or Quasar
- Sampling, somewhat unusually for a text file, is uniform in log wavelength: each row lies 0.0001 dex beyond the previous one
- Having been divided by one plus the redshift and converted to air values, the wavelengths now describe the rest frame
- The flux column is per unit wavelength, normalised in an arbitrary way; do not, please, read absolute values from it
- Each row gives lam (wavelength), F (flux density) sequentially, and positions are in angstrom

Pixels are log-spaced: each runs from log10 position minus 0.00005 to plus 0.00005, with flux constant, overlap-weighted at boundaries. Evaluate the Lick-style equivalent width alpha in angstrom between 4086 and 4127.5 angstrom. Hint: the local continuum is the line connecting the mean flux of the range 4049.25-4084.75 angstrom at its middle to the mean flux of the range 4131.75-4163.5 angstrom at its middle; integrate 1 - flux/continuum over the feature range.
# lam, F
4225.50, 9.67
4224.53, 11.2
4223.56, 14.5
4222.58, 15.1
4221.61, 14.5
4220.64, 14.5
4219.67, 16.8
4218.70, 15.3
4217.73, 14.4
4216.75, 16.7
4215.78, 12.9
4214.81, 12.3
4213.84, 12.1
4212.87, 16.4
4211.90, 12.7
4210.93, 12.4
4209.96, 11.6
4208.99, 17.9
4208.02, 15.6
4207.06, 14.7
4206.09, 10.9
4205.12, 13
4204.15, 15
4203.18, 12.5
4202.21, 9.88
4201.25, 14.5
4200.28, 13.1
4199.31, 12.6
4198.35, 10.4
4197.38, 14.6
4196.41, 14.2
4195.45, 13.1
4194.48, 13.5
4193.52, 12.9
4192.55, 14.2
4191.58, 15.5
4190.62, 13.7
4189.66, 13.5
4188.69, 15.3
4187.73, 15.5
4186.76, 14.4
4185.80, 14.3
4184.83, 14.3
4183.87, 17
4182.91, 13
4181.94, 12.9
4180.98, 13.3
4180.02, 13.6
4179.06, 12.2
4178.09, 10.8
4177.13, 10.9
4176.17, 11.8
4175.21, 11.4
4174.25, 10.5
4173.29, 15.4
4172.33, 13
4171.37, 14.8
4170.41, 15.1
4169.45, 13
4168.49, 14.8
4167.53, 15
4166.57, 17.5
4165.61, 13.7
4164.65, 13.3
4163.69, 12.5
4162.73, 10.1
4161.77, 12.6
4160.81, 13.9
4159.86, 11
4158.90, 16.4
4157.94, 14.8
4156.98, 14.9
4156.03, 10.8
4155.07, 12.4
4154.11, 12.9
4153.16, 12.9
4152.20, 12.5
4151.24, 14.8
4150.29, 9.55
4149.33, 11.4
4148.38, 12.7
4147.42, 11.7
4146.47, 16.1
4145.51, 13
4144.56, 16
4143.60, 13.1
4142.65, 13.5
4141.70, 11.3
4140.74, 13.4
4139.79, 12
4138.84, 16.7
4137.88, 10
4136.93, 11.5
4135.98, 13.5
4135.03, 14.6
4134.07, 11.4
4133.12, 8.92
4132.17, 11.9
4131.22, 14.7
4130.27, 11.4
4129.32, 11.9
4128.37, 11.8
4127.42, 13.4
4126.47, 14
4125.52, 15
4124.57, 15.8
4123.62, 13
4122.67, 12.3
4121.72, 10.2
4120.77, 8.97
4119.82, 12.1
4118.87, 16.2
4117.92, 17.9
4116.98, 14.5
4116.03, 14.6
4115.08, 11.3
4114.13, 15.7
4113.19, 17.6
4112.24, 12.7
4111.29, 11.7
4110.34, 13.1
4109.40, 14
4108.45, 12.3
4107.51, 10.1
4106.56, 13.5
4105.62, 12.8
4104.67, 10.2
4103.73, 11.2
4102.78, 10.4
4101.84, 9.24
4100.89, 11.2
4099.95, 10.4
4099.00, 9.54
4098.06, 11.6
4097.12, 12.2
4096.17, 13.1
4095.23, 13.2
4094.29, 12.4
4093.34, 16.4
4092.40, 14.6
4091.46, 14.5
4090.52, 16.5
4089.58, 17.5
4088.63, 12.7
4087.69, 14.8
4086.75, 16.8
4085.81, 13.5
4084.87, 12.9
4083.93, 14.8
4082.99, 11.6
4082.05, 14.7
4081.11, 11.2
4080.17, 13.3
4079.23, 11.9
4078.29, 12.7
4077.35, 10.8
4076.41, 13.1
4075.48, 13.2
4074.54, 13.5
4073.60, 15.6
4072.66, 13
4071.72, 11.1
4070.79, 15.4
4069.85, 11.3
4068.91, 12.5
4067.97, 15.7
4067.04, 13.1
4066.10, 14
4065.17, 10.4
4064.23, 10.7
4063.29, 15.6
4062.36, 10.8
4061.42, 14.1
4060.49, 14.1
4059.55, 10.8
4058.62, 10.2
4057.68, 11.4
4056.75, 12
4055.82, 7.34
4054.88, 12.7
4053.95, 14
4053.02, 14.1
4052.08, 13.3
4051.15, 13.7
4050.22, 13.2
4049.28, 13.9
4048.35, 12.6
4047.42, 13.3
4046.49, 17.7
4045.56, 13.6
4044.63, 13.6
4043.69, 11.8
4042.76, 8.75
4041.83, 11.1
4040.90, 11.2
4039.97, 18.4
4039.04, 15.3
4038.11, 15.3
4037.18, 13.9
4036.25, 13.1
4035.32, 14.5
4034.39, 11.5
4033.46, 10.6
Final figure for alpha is -1.4 angstrom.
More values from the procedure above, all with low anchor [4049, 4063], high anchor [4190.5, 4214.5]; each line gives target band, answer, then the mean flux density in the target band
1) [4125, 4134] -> 0.3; 12.5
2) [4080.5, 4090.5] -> -1.2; 14.1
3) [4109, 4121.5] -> -0.9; 13.8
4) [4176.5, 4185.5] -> 0.1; 13.1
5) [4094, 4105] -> 1.3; 11.2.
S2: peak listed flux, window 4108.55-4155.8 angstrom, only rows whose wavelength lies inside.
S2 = 17.9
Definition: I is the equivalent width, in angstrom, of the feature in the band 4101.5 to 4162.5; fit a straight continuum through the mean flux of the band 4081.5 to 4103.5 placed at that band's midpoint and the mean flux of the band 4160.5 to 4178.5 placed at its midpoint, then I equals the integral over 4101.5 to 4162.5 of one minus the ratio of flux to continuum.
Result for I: 1.3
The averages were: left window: 13.2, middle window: 12.9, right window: 13.2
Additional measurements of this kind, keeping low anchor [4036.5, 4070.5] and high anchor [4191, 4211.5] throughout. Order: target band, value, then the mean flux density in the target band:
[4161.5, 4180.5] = 0.3 angstrom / 13.1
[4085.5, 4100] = -0.8 angstrom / 13.8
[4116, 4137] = 0.3 angstrom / 13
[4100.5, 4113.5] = 1.0 angstrom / 12.1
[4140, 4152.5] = 0.2 angstrom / 13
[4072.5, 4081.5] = 0.1 angstrom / 12.8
